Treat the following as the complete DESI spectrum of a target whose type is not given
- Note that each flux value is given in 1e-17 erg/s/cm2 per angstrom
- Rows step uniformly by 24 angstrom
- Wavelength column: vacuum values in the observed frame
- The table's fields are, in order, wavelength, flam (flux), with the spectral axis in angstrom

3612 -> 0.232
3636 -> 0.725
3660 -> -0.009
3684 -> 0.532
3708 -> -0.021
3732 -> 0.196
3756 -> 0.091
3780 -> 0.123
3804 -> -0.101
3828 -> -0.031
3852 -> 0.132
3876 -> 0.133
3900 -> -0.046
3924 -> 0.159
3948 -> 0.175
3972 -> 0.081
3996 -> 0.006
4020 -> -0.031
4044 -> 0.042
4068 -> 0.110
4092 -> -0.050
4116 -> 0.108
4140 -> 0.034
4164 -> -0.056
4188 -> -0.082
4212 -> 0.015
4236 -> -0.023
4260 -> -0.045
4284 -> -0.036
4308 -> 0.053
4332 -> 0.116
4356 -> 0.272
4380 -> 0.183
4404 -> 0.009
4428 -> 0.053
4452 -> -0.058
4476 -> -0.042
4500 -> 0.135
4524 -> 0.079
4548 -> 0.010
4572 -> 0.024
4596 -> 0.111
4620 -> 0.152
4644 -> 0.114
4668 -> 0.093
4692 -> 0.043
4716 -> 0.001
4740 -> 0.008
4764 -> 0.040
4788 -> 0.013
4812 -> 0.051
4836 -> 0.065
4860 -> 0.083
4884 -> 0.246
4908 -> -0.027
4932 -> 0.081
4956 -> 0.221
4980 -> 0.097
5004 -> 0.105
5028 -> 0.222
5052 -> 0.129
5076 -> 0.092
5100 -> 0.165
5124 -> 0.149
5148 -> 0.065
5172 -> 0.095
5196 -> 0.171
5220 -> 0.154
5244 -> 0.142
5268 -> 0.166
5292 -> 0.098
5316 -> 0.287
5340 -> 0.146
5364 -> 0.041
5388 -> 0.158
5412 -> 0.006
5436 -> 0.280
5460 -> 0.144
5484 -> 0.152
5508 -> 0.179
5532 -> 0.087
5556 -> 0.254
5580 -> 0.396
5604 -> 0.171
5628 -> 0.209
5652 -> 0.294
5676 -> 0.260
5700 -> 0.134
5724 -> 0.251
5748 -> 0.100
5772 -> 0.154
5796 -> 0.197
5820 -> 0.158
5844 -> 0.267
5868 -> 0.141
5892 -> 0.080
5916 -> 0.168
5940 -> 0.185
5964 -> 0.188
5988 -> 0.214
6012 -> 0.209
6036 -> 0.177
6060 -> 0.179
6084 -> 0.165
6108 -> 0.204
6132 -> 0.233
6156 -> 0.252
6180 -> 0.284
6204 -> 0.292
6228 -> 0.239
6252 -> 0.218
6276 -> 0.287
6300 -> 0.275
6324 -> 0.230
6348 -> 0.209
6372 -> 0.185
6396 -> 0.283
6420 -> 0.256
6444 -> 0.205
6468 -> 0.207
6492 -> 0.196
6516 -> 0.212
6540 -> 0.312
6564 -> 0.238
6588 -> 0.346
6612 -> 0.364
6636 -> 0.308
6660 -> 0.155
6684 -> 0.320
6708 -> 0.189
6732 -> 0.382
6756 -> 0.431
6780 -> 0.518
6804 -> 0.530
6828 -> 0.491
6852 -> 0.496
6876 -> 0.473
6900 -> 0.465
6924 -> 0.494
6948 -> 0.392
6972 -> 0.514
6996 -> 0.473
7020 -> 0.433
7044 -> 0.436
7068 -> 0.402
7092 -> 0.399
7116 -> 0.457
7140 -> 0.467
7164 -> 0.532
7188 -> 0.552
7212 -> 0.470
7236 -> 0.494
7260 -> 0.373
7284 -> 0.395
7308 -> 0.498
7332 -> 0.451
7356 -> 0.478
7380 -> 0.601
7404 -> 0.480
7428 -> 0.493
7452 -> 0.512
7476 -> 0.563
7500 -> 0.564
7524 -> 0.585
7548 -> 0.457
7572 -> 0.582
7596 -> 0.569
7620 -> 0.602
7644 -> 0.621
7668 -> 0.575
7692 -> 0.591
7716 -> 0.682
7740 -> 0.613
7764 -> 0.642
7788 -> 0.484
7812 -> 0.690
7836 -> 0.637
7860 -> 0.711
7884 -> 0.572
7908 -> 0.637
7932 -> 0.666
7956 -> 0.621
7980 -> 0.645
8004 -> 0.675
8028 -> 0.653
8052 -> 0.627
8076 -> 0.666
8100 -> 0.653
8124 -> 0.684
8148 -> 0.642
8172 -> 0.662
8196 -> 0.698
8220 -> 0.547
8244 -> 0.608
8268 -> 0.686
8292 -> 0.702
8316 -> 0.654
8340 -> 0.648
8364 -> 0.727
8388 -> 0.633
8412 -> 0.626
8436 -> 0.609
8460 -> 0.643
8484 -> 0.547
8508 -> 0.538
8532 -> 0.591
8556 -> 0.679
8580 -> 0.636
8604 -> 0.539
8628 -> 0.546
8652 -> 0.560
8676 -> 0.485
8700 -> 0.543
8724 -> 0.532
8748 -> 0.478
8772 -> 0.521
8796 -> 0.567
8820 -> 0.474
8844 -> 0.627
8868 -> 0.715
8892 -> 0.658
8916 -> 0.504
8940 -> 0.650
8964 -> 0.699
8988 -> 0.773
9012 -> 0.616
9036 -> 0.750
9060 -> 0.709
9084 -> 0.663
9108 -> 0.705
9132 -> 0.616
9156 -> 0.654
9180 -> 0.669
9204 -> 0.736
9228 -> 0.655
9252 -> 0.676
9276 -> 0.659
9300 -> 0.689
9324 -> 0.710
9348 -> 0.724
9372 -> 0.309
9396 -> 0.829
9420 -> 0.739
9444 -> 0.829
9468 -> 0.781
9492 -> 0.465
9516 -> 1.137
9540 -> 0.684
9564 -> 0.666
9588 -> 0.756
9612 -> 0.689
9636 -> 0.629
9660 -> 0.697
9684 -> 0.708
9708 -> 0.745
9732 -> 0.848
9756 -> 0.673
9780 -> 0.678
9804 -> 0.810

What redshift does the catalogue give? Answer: 0.69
